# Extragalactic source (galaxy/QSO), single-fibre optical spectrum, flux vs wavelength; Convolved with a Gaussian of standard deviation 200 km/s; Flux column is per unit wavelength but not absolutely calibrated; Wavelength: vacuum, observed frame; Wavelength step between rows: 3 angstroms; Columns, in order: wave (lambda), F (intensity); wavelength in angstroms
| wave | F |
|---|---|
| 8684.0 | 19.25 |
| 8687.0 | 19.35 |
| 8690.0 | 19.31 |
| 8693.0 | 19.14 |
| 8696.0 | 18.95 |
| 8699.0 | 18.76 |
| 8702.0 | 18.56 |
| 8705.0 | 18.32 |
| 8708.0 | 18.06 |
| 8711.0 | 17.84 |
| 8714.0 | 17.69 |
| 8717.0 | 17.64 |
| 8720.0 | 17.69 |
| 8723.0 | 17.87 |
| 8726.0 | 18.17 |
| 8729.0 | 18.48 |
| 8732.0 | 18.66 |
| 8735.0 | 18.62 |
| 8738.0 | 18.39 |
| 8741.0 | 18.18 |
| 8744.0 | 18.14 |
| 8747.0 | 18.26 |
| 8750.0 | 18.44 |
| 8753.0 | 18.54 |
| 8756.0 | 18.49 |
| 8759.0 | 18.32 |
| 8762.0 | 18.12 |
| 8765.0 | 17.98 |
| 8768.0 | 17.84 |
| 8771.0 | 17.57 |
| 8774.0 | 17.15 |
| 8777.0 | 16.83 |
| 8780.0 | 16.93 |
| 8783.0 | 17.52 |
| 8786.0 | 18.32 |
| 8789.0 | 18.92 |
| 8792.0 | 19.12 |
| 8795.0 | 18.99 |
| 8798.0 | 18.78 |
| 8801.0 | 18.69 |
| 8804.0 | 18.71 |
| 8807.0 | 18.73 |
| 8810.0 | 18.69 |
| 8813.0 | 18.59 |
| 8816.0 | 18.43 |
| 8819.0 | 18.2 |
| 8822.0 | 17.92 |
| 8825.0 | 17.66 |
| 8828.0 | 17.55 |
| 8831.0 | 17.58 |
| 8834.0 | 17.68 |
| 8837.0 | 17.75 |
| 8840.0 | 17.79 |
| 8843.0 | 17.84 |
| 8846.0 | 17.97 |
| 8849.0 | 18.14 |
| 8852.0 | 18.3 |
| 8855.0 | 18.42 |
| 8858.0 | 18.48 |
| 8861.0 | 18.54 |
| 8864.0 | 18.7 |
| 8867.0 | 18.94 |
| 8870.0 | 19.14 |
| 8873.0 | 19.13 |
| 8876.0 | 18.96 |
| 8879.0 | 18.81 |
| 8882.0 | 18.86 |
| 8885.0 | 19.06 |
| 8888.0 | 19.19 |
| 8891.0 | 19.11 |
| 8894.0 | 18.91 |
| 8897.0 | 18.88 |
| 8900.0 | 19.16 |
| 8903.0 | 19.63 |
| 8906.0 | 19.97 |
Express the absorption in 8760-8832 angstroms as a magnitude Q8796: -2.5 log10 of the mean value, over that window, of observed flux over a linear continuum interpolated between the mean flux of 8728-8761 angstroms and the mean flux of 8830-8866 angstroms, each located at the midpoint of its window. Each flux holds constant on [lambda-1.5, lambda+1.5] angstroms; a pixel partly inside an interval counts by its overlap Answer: 0.01 mag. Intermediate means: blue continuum 18.4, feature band 18.1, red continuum 18.1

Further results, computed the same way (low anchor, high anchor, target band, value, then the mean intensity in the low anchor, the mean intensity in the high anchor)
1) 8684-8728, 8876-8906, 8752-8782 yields 0.05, 18.4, 19.1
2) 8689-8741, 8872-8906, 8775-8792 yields 0.05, 18.3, 19.1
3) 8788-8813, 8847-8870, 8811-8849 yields 0.04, 18.8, 18.5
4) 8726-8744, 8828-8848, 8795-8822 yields -0.04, 18.4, 17.8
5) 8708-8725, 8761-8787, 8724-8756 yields -0.04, 17.8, 17.6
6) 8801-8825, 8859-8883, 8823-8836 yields 0.06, 18.4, 18.9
